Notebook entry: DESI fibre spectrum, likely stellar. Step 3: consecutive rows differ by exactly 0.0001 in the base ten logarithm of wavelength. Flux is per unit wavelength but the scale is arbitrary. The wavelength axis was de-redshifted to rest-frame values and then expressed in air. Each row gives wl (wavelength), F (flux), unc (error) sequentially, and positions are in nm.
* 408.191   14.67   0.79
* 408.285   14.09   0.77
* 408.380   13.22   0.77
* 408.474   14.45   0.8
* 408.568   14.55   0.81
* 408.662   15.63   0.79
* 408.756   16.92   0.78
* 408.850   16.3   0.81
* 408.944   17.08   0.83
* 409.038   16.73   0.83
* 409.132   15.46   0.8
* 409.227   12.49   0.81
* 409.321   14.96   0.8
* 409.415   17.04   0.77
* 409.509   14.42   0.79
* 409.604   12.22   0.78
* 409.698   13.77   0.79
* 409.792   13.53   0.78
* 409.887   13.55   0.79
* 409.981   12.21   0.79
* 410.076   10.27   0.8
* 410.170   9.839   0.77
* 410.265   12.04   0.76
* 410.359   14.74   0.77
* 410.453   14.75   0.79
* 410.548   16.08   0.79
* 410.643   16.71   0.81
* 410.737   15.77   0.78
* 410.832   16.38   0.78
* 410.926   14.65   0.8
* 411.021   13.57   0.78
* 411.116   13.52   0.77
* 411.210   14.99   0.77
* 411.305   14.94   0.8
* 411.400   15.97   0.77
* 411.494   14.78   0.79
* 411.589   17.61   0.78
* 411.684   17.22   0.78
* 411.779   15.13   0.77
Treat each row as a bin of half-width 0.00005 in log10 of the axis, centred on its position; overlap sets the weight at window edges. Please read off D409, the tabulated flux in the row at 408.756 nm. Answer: 16.92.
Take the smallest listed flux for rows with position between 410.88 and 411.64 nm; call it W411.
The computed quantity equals 13.52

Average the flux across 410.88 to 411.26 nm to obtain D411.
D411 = 14.2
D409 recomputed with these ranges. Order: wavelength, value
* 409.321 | 14.96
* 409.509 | 14.42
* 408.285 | 14.09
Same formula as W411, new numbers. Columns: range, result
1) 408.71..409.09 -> 16.3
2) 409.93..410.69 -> 9.839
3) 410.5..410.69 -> 16.08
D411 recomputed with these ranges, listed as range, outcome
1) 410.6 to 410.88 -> 16.3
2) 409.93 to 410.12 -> 11.3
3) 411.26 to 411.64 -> 15.8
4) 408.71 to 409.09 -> 16.8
